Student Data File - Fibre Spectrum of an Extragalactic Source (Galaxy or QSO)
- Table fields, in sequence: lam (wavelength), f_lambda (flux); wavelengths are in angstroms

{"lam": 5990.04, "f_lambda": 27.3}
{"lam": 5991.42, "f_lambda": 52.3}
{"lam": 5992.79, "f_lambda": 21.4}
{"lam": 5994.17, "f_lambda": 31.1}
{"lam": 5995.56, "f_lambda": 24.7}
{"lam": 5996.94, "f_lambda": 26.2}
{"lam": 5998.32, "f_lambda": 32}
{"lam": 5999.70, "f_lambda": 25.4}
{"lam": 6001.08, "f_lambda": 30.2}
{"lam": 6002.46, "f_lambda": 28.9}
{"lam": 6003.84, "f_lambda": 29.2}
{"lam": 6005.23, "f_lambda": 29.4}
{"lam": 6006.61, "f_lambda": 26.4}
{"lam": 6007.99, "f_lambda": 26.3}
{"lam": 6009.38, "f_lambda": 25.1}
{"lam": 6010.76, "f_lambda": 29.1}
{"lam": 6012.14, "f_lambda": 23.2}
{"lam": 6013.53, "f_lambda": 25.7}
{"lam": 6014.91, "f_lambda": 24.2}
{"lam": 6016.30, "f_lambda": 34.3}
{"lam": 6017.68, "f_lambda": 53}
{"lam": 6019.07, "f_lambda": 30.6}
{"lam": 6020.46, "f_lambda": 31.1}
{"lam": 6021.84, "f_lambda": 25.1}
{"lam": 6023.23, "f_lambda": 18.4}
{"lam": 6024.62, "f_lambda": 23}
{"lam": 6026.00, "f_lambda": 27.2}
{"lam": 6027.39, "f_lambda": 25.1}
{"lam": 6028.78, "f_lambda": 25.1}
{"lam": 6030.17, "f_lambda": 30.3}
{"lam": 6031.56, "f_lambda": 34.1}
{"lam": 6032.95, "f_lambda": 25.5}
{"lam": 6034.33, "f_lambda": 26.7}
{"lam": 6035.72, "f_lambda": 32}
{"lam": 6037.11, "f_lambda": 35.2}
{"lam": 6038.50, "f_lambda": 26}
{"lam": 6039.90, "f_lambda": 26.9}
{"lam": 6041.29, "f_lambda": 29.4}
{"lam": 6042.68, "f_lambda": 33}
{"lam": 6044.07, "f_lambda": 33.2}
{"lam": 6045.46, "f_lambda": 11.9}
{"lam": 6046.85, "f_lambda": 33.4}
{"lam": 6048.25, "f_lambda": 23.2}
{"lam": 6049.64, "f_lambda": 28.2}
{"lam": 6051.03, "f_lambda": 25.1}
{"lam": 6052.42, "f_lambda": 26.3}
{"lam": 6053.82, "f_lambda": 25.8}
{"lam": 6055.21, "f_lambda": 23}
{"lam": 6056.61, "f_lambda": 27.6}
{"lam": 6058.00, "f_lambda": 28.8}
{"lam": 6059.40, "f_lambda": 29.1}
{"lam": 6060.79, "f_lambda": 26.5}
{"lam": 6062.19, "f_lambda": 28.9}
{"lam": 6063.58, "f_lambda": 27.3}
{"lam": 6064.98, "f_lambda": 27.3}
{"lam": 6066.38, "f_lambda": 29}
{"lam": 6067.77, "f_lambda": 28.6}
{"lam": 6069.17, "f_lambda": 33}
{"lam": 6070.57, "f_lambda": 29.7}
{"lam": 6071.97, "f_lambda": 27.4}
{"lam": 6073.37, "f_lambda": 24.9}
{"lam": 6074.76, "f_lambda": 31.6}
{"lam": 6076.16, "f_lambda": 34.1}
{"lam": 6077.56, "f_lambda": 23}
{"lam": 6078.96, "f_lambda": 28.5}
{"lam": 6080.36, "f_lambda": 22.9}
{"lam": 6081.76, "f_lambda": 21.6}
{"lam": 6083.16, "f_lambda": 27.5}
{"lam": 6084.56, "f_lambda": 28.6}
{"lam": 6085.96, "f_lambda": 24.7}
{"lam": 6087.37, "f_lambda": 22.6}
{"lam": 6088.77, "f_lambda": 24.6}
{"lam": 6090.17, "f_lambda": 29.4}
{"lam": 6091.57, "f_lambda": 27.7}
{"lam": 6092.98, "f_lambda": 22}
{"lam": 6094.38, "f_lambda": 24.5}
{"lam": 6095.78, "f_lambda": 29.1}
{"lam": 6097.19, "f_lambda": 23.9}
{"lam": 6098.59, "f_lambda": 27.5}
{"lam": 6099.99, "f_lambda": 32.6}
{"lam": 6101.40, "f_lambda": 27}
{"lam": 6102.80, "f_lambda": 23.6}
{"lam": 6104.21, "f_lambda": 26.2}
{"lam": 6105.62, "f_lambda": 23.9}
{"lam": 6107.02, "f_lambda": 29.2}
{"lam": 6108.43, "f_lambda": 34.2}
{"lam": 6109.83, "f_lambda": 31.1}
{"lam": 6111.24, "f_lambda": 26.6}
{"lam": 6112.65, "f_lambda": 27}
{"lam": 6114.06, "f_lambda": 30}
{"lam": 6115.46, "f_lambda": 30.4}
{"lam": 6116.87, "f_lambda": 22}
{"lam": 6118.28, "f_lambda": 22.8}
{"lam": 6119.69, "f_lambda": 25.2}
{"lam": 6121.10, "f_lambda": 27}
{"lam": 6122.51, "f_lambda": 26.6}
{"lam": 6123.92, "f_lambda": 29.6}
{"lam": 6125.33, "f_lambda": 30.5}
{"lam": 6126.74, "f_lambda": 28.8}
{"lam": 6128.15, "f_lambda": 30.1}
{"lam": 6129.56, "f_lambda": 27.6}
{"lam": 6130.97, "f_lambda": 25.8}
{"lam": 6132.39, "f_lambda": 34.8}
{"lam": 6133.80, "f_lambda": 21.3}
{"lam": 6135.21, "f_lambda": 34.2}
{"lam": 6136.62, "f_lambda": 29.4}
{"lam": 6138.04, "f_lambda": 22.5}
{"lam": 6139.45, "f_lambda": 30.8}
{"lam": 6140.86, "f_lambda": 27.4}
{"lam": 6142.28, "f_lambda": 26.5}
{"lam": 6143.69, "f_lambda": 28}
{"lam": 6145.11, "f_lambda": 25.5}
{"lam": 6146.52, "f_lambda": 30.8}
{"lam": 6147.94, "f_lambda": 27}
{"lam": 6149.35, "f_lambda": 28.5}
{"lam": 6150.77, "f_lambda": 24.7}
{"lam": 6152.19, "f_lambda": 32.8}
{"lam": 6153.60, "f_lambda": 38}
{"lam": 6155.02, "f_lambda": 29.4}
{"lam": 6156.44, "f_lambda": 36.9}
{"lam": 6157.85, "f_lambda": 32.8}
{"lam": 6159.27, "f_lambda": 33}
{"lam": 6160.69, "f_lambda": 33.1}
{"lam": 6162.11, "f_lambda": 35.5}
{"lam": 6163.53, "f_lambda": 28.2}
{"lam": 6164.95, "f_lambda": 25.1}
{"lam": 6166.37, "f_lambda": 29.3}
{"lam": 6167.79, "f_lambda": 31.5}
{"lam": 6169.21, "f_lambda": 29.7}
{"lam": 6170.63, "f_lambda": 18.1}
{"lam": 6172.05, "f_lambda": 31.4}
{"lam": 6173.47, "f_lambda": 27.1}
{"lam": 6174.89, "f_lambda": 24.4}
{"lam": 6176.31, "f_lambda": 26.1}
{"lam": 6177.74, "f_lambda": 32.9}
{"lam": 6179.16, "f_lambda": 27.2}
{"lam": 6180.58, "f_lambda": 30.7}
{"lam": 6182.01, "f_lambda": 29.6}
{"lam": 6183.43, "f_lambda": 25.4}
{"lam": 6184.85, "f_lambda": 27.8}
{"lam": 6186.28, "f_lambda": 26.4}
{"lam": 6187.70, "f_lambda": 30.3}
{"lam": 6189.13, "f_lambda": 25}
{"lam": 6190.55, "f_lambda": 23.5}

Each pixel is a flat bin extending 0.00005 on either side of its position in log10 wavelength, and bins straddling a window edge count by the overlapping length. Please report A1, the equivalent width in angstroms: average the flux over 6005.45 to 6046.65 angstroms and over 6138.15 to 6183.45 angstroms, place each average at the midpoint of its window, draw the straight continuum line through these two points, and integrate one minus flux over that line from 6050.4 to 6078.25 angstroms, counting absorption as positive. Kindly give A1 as 0.7 angstroms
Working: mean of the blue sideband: 28.3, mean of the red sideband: 29.3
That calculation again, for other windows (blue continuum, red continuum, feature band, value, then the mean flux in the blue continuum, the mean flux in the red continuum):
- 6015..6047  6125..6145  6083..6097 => 1.3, 29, 28.3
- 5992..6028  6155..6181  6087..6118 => 2.0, 28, 29.6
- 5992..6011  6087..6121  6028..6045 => -1.3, 27.6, 26.8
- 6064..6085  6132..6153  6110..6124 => 0.7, 27.8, 28.2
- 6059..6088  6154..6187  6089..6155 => 1.1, 27.5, 29.3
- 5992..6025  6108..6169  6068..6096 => 1.8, 28.2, 29.1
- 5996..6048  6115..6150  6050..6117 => 1.8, 28.4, 27.7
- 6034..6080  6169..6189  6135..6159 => -1.8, 28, 27.5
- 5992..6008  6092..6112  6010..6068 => -0.9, 27.8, 27.2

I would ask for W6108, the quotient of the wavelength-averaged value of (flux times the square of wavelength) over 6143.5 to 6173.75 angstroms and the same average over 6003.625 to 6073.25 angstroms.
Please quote 1.11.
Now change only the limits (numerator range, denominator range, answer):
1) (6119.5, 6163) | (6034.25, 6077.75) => 1.08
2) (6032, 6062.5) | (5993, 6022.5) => 0.96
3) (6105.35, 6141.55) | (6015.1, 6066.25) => 1.02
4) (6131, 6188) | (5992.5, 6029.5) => 1.09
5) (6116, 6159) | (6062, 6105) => 1.08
